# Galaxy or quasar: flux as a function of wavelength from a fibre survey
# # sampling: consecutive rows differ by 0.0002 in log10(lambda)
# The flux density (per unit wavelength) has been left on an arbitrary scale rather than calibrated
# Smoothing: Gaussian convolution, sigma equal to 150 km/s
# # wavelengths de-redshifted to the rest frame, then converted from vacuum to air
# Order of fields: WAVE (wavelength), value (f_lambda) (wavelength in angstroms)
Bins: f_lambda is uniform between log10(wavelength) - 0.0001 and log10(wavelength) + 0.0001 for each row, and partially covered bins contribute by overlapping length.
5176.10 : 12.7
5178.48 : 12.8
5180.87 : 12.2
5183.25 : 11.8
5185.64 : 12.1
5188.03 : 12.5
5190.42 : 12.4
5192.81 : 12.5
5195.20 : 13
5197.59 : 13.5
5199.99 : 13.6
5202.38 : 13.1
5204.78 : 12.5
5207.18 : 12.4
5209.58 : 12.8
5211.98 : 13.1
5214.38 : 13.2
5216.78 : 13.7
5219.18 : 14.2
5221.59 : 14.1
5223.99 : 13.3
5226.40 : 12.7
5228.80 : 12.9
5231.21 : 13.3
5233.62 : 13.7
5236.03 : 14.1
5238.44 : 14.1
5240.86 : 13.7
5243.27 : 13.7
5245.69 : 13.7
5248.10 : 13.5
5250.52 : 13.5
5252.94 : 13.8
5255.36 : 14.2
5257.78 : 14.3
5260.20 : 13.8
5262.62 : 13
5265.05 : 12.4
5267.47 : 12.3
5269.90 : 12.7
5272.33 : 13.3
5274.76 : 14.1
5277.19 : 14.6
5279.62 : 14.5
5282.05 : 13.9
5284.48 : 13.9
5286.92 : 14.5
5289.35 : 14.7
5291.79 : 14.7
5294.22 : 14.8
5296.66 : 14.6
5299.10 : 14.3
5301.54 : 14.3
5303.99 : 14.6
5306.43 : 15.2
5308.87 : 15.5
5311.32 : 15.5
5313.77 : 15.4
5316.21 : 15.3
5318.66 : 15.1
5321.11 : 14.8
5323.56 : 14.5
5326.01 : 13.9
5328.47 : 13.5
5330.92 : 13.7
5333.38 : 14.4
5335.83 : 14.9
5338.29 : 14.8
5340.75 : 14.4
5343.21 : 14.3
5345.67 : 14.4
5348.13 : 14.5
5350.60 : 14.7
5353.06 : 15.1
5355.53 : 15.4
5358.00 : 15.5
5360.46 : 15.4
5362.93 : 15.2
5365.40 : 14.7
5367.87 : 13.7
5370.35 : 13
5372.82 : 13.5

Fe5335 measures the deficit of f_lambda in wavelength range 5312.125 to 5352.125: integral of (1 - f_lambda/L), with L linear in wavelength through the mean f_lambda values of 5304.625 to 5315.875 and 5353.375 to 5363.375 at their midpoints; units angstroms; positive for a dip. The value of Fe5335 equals 2.1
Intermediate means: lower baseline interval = 15.4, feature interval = 14.6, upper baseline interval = 15.4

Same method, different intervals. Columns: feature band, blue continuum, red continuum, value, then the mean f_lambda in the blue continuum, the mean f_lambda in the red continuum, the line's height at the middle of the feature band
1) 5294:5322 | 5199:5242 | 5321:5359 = -1.4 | 13.4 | 14.5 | 14.2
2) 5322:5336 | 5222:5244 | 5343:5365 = 0.5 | 13.5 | 15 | 14.7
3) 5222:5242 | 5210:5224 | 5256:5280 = 0.1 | 13.6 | 13.5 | 13.6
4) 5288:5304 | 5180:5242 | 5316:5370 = -0.6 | 13.1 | 14.6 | 14.1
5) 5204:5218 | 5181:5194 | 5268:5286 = -0.3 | 12.3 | 13.8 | 12.7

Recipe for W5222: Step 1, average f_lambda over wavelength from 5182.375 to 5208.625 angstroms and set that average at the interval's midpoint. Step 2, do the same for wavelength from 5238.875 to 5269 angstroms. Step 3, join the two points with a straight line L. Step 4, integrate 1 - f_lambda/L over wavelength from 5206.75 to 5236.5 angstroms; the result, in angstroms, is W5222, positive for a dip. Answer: -0.7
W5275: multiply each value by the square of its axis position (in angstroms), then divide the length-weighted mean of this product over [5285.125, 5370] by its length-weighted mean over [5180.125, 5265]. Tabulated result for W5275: 1.2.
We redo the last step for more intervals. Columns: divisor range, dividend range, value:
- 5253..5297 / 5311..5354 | 1.07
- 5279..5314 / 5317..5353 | 1.00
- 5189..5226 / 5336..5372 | 1.18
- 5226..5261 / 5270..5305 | 1.06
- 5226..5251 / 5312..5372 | 1.12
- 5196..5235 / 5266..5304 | 1.09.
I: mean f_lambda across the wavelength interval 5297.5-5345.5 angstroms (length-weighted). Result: 14.6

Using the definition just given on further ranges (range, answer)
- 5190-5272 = 13.3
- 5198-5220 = 13.2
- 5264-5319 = 14.4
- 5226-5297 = 13.8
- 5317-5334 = 14.3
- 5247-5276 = 13.4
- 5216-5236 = 13.5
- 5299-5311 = 14.9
